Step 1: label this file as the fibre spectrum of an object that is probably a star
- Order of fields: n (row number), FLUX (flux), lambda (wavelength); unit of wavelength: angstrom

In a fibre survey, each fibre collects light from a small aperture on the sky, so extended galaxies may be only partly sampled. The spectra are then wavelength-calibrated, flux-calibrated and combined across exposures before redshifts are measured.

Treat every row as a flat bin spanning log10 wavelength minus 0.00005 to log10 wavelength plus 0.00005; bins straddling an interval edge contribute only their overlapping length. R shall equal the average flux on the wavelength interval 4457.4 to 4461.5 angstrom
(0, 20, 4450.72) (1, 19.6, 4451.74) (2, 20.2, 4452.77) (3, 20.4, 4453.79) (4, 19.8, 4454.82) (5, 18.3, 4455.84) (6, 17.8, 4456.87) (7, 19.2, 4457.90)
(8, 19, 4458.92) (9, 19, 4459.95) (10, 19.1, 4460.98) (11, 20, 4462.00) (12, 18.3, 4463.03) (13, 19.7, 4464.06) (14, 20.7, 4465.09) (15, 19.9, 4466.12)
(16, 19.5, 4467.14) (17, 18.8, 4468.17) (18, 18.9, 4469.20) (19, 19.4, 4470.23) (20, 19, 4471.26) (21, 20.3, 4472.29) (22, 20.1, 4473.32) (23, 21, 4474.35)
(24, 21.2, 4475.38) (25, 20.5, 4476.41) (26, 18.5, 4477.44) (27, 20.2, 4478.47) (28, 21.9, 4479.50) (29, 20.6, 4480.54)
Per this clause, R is 19.1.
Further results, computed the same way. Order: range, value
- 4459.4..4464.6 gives 19.2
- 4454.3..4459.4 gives 18.8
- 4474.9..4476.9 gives 20.9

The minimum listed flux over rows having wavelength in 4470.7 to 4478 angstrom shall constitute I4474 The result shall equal 18.5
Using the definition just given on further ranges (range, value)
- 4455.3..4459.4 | 17.8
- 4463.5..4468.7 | 18.8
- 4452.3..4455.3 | 19.8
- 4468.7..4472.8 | 18.9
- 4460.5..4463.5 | 18.3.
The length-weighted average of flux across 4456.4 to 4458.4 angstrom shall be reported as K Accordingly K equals 18.5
